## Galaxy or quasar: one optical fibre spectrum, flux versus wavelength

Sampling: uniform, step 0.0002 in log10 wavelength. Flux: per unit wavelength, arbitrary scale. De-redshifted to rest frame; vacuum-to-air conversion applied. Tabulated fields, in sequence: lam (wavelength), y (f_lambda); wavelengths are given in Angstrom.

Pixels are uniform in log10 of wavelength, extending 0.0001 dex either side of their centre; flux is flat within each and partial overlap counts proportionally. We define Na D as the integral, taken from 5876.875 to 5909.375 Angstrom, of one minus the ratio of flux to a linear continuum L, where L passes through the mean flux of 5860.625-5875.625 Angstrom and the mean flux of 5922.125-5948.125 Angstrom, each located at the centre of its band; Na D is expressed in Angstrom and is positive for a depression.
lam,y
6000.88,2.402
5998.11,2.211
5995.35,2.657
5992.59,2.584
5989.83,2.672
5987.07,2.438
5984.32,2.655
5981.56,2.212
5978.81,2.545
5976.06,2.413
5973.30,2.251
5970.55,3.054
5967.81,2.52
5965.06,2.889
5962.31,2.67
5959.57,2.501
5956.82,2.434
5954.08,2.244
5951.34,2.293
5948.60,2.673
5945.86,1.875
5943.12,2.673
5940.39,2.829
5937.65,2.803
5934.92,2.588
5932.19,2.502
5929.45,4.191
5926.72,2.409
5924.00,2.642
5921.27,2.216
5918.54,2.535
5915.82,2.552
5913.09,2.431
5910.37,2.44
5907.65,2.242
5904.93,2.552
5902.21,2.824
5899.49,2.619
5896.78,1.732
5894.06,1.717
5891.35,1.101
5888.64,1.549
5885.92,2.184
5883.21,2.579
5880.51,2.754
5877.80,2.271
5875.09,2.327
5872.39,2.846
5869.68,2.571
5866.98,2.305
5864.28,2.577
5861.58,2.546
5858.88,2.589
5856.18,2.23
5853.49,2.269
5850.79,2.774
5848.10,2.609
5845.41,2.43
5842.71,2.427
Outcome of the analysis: 5.3 Angstrom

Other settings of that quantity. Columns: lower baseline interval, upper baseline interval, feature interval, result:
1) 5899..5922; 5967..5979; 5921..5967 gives -1.71 Angstrom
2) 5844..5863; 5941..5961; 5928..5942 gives -3.22 Angstrom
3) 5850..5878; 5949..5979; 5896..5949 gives -1.28 Angstrom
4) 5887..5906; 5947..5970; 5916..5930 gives -2.86 Angstrom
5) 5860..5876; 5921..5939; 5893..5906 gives 1.83 Angstrom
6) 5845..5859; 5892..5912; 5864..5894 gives 1.58 Angstrom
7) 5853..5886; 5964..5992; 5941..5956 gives 0.95 Angstrom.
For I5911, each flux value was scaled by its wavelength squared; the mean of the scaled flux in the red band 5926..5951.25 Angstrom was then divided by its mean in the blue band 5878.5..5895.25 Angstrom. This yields 1.4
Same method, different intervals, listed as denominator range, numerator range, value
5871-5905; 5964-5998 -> 1.19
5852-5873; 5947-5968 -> 1.05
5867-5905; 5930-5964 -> 1.16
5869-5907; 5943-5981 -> 1.13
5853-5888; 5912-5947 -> 1.10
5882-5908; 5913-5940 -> 1.30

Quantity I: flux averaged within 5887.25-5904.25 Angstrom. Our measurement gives 1.95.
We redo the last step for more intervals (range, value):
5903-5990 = 2.56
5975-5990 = 2.48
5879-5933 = 2.39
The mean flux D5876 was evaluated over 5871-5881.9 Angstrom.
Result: 2.55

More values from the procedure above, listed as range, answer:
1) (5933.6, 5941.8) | 2.74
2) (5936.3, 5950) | 2.57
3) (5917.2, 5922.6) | 2.37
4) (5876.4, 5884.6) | 2.53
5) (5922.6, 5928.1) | 2.53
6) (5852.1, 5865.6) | 2.44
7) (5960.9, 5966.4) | 2.78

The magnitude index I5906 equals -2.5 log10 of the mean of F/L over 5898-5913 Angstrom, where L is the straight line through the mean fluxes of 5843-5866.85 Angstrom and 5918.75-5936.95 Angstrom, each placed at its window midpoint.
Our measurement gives 0.06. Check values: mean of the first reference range 2.49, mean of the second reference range 2.75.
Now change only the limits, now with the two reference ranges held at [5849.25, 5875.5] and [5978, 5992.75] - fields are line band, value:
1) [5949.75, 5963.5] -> 0.04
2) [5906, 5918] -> 0.04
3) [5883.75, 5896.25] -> 0.42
